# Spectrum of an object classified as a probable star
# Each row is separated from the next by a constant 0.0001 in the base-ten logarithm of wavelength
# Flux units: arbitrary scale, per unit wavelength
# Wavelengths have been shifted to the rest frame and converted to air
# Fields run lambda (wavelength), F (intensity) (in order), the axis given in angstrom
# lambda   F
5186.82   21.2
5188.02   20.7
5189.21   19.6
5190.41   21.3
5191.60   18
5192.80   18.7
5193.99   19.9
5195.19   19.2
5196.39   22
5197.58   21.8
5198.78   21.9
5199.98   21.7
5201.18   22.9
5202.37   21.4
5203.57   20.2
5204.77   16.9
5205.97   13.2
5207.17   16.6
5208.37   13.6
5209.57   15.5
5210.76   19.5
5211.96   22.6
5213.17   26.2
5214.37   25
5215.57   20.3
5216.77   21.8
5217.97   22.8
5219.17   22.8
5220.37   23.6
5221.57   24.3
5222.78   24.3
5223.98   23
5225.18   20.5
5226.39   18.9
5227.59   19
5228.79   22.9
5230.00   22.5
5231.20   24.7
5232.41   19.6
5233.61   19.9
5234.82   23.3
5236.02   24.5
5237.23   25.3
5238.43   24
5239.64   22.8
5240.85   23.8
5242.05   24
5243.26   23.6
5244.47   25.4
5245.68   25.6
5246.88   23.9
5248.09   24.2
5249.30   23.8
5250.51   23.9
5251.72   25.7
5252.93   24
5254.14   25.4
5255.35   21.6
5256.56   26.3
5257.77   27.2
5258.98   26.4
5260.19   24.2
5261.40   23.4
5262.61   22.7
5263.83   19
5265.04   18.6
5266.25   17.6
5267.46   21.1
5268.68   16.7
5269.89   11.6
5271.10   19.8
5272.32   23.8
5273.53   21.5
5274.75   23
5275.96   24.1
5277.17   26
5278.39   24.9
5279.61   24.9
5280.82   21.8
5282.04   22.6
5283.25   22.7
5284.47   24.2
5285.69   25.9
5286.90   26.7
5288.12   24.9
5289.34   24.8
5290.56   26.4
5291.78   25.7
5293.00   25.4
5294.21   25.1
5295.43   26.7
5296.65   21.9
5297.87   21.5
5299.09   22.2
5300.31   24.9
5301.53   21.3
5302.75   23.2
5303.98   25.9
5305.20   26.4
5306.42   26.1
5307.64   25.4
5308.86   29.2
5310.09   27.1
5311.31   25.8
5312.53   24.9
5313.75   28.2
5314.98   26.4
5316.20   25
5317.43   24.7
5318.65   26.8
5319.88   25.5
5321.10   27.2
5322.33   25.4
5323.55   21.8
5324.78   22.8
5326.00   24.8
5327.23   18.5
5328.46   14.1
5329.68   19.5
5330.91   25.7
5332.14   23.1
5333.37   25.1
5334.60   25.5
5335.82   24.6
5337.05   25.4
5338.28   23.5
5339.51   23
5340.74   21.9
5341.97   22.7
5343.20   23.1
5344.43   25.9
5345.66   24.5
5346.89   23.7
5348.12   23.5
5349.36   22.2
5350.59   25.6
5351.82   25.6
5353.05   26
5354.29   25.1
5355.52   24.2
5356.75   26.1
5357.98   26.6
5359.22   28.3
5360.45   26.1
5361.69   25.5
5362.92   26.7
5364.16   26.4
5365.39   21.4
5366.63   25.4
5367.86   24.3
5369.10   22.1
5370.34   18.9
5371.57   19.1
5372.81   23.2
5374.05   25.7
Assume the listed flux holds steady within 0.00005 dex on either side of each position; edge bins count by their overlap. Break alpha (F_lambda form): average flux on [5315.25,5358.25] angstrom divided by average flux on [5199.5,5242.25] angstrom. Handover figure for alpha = 1.12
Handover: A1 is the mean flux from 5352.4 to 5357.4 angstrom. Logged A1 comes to 25.4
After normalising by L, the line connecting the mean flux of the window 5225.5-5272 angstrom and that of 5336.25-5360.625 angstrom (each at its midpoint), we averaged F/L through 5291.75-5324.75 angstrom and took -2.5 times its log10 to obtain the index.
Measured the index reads -0.06 mag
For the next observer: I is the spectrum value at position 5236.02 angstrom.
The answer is 24.5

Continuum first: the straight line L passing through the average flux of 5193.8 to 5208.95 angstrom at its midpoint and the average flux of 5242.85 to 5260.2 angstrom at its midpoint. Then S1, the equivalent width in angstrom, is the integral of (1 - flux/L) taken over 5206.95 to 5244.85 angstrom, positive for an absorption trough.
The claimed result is -0.2 angstrom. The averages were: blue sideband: 19.3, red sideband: 24.8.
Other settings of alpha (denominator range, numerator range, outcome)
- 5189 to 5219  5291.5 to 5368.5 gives 1.22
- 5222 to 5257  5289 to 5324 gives 1.08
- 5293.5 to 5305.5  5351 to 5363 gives 1.09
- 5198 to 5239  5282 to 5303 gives 1.14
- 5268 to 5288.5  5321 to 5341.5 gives 1.01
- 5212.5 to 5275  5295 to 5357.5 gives 1.07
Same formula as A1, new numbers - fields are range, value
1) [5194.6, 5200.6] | 21.3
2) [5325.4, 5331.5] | 20.5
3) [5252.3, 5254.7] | 24.7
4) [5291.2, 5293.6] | 25.5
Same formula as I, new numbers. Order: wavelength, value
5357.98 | 26.6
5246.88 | 23.9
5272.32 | 23.8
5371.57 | 19.1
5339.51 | 23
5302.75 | 23.2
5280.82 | 21.8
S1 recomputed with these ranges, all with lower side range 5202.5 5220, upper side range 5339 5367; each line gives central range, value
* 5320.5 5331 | 0.8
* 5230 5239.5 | -1.1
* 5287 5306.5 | -1.5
